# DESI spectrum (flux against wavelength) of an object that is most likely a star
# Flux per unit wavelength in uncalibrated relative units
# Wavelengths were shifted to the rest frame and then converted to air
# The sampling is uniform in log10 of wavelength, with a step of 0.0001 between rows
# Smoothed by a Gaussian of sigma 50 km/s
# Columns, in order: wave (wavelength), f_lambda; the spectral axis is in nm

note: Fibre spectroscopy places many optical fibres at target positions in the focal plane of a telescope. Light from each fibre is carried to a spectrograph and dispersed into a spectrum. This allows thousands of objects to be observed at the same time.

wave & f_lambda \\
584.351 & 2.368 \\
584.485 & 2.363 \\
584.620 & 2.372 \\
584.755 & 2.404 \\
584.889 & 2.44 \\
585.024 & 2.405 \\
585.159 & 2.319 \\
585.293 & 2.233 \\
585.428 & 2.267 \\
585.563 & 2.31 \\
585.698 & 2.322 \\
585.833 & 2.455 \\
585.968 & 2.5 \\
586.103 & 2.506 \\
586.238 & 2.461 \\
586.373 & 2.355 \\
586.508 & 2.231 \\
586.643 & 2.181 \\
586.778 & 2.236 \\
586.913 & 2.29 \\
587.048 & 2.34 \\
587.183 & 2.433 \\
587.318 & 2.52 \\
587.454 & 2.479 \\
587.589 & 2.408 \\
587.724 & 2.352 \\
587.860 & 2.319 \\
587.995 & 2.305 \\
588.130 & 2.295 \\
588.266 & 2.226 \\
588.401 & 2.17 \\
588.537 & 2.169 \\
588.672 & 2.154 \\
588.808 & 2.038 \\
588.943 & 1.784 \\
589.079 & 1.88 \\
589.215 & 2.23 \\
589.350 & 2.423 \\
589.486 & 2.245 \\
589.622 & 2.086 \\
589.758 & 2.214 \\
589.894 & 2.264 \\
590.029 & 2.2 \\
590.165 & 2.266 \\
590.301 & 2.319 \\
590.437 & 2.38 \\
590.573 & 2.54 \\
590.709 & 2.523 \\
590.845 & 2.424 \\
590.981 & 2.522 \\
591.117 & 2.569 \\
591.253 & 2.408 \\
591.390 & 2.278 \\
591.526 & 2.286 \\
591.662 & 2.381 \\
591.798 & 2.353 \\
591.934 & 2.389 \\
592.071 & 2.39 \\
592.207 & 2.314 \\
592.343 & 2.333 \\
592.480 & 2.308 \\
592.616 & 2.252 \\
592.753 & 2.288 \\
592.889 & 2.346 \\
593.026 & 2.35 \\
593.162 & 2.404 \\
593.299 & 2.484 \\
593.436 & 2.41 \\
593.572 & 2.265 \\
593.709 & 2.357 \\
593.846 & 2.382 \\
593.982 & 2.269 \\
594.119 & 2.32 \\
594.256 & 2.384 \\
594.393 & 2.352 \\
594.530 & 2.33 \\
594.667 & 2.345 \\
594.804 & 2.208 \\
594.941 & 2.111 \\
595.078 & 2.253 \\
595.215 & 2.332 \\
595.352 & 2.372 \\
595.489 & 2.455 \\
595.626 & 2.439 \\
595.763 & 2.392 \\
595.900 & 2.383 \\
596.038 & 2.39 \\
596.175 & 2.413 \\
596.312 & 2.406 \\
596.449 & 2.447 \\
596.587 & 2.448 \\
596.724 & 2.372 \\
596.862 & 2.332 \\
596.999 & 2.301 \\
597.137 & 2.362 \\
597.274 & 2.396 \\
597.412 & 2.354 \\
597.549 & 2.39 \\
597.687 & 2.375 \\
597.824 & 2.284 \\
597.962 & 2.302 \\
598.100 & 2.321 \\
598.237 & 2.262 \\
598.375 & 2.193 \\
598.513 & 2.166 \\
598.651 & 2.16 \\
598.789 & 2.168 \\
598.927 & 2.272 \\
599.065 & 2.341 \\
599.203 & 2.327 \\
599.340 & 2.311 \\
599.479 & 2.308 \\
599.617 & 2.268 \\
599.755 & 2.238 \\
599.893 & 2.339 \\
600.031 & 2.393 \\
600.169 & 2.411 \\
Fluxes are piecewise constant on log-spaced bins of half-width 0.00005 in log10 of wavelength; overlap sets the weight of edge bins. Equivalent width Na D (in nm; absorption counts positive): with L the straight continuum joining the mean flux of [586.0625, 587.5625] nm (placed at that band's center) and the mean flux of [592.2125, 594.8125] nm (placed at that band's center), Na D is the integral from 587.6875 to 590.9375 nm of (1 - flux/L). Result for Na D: 0.155 nm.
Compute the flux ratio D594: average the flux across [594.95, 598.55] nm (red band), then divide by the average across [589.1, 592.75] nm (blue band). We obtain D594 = 1.01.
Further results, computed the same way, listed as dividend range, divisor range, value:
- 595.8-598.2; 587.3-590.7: 1.05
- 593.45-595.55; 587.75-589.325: 1.08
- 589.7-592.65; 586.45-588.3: 1.01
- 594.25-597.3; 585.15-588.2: 1.00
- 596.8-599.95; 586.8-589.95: 1.02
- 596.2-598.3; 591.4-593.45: 1.00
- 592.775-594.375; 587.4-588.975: 1.06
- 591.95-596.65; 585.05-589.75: 1.03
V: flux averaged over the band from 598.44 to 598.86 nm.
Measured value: 2.16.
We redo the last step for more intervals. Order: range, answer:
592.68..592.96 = 2.31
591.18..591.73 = 2.34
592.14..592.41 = 2.33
